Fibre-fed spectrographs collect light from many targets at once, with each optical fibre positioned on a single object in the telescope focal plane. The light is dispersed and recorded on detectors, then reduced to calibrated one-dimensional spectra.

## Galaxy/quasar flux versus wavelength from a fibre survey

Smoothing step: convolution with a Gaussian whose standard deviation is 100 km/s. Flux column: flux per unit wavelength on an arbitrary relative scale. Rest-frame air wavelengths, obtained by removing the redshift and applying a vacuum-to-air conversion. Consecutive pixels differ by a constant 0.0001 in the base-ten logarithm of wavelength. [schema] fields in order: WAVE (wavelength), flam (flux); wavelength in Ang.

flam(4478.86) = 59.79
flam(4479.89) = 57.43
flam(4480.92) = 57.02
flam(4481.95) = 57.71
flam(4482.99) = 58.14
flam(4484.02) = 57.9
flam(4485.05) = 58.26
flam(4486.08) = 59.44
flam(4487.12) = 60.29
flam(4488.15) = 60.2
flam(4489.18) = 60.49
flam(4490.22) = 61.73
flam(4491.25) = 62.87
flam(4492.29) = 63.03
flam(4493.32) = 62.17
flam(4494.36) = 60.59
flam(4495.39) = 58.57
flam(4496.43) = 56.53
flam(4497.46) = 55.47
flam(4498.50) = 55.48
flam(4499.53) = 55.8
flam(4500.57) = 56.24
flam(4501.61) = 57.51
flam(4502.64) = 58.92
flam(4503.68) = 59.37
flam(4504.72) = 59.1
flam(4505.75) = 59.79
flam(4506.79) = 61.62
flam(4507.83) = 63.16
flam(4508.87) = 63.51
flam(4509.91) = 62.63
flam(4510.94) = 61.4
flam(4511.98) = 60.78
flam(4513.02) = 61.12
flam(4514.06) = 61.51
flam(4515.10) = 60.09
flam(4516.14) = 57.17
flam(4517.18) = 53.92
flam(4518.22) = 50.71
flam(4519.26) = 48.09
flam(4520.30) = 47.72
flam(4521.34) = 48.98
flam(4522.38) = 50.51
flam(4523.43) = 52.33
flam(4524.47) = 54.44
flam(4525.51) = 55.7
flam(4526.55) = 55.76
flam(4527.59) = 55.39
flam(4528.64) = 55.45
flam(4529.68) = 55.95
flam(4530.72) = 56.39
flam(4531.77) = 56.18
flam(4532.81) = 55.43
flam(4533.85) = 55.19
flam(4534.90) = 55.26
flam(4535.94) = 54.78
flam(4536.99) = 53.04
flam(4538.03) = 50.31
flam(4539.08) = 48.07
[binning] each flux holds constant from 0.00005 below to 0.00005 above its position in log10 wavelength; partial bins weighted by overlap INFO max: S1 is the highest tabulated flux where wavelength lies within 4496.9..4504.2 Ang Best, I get 59.37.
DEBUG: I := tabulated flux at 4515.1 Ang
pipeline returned 60.09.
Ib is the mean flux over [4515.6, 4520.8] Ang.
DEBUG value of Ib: 51.6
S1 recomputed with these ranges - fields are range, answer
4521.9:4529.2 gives 55.76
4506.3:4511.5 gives 63.51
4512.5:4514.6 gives 61.51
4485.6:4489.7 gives 60.49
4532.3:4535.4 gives 55.43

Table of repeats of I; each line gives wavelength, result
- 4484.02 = 57.9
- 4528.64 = 55.45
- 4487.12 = 60.29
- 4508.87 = 63.51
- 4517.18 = 53.92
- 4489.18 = 60.49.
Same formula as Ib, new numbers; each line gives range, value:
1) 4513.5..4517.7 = 58.2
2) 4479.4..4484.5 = 57.6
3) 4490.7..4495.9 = 61.5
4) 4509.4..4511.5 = 62.2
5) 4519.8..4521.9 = 48.4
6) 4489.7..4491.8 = 62.2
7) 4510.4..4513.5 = 61.2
